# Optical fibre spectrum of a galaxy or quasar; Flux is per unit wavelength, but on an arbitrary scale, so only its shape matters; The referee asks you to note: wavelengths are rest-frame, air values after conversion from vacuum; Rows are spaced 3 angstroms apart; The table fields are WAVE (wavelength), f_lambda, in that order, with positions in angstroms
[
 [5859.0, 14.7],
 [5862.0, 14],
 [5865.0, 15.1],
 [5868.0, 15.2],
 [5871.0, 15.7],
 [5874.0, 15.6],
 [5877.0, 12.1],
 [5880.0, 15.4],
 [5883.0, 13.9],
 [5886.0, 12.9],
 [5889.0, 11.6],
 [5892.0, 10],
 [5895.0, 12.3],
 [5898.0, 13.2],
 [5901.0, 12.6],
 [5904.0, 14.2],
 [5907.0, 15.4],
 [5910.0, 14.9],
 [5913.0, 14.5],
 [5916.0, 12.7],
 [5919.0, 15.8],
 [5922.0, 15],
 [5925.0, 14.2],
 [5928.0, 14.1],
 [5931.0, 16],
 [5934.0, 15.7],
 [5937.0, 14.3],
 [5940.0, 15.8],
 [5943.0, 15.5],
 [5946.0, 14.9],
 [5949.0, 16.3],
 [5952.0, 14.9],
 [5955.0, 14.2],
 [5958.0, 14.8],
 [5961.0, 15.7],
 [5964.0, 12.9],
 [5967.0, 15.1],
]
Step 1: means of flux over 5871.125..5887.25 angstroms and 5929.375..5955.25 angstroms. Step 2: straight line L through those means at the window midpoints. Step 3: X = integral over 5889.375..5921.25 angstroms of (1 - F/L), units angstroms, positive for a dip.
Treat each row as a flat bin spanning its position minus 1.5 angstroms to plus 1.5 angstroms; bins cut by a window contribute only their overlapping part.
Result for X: 2.5 angstroms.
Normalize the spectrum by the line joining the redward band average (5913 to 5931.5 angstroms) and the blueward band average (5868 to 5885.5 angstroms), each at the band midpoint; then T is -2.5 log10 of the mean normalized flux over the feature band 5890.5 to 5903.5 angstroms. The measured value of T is 0.190 mag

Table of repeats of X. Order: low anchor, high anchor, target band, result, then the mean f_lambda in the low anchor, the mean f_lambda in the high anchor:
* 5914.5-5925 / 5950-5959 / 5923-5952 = -1.2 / 14.5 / 14.7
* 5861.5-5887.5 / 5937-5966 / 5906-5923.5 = 0.0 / 14.4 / 15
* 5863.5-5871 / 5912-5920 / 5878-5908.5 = 3.3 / 15.3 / 14.2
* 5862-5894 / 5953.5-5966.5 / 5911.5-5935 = -1.0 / 13.7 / 14.5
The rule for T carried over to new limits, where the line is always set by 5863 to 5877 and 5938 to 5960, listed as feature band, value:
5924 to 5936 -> 0.01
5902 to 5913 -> 0.03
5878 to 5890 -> 0.12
